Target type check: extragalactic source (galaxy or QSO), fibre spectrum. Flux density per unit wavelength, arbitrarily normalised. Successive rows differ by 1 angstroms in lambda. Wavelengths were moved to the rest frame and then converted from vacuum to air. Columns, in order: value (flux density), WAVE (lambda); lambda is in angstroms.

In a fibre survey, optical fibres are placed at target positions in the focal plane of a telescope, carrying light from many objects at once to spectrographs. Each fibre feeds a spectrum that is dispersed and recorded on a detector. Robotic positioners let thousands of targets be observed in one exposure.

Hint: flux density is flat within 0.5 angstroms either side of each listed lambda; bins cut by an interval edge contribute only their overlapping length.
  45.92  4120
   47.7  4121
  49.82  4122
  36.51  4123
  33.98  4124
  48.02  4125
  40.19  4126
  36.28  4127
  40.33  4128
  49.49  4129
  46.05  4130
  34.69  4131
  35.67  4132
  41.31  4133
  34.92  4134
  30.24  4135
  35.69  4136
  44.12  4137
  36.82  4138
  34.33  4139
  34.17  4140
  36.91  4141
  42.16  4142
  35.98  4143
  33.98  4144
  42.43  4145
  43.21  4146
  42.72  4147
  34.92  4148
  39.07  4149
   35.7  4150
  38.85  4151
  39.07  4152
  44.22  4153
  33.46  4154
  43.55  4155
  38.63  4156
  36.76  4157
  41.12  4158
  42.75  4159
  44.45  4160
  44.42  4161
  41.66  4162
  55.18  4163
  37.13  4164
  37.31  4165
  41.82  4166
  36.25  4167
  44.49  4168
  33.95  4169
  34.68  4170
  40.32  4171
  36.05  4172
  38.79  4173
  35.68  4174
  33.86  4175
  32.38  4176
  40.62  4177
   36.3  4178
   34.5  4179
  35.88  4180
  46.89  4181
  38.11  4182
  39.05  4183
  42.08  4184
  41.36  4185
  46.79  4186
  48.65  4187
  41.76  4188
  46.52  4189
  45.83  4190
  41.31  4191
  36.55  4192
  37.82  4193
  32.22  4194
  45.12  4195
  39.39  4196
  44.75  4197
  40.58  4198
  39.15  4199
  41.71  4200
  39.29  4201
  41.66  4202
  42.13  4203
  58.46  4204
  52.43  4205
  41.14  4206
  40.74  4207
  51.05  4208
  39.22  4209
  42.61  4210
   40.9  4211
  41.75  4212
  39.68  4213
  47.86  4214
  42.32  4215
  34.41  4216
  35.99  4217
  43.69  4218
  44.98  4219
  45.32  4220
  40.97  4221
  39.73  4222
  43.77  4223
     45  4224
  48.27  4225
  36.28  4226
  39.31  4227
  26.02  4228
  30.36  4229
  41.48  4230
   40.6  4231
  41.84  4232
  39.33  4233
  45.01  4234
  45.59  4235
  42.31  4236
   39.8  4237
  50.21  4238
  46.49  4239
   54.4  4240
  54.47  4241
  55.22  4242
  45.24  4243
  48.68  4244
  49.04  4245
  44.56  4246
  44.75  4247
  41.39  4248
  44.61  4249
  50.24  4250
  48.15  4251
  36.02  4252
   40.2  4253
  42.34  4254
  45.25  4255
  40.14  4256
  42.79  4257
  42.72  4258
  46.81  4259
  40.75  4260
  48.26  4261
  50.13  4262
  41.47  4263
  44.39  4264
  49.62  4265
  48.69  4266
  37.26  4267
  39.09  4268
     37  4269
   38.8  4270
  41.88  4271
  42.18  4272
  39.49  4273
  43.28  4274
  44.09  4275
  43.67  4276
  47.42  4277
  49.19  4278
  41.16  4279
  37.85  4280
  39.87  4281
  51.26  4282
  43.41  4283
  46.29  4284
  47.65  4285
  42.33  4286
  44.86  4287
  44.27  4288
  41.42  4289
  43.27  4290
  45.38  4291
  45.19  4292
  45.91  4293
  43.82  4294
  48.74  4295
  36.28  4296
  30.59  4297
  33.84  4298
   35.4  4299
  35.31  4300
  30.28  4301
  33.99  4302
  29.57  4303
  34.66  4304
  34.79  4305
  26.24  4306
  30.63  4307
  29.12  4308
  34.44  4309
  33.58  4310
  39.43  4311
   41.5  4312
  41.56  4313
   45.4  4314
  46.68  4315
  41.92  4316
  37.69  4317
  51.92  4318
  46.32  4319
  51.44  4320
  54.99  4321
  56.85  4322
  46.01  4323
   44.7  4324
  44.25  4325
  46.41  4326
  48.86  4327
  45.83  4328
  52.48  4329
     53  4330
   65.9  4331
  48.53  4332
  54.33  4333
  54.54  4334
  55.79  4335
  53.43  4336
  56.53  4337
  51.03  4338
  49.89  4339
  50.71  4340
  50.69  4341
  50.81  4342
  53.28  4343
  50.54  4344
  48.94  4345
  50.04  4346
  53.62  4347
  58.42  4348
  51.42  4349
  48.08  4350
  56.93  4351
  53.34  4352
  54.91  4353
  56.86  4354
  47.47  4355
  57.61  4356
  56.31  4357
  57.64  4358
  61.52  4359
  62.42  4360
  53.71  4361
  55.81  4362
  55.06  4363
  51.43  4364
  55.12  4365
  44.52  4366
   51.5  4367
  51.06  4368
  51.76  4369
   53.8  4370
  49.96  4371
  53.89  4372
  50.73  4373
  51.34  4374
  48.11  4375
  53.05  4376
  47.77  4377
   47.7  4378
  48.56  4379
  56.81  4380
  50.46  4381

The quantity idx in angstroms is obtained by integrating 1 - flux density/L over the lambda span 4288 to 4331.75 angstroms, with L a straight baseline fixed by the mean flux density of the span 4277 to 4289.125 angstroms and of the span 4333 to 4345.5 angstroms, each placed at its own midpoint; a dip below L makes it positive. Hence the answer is 5.6 angstroms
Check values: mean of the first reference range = 44.3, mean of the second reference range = 52.3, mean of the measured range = 42.1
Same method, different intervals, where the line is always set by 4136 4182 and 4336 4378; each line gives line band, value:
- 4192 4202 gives 0.42 angstroms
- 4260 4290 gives 2.22 angstroms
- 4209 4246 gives 0.69 angstroms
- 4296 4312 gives 5.20 angstroms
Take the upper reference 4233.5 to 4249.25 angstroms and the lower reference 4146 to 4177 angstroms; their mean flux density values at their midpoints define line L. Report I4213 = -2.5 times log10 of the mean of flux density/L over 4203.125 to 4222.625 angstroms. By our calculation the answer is 0.02 mag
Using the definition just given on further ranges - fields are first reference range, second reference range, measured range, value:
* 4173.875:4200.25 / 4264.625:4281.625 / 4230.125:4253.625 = -0.10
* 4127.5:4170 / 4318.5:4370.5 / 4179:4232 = 0.04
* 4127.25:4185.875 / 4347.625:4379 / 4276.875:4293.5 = 0.08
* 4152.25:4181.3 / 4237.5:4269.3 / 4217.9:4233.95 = 0.08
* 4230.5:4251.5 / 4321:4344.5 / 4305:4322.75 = 0.21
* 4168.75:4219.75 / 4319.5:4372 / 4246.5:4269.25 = 0.06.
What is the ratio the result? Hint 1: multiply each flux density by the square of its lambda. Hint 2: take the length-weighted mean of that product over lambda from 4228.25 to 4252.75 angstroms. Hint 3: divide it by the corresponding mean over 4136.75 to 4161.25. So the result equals 1.2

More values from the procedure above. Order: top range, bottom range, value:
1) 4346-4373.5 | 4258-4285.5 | 1.28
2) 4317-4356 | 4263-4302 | 1.26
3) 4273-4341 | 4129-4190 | 1.20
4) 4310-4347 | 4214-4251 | 1.19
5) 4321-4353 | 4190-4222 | 1.31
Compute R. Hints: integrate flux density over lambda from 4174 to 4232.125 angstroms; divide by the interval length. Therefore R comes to 41.1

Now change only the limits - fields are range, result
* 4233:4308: 42.6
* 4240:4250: 48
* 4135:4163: 39.4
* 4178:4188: 41.2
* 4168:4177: 36.5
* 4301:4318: 36.6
